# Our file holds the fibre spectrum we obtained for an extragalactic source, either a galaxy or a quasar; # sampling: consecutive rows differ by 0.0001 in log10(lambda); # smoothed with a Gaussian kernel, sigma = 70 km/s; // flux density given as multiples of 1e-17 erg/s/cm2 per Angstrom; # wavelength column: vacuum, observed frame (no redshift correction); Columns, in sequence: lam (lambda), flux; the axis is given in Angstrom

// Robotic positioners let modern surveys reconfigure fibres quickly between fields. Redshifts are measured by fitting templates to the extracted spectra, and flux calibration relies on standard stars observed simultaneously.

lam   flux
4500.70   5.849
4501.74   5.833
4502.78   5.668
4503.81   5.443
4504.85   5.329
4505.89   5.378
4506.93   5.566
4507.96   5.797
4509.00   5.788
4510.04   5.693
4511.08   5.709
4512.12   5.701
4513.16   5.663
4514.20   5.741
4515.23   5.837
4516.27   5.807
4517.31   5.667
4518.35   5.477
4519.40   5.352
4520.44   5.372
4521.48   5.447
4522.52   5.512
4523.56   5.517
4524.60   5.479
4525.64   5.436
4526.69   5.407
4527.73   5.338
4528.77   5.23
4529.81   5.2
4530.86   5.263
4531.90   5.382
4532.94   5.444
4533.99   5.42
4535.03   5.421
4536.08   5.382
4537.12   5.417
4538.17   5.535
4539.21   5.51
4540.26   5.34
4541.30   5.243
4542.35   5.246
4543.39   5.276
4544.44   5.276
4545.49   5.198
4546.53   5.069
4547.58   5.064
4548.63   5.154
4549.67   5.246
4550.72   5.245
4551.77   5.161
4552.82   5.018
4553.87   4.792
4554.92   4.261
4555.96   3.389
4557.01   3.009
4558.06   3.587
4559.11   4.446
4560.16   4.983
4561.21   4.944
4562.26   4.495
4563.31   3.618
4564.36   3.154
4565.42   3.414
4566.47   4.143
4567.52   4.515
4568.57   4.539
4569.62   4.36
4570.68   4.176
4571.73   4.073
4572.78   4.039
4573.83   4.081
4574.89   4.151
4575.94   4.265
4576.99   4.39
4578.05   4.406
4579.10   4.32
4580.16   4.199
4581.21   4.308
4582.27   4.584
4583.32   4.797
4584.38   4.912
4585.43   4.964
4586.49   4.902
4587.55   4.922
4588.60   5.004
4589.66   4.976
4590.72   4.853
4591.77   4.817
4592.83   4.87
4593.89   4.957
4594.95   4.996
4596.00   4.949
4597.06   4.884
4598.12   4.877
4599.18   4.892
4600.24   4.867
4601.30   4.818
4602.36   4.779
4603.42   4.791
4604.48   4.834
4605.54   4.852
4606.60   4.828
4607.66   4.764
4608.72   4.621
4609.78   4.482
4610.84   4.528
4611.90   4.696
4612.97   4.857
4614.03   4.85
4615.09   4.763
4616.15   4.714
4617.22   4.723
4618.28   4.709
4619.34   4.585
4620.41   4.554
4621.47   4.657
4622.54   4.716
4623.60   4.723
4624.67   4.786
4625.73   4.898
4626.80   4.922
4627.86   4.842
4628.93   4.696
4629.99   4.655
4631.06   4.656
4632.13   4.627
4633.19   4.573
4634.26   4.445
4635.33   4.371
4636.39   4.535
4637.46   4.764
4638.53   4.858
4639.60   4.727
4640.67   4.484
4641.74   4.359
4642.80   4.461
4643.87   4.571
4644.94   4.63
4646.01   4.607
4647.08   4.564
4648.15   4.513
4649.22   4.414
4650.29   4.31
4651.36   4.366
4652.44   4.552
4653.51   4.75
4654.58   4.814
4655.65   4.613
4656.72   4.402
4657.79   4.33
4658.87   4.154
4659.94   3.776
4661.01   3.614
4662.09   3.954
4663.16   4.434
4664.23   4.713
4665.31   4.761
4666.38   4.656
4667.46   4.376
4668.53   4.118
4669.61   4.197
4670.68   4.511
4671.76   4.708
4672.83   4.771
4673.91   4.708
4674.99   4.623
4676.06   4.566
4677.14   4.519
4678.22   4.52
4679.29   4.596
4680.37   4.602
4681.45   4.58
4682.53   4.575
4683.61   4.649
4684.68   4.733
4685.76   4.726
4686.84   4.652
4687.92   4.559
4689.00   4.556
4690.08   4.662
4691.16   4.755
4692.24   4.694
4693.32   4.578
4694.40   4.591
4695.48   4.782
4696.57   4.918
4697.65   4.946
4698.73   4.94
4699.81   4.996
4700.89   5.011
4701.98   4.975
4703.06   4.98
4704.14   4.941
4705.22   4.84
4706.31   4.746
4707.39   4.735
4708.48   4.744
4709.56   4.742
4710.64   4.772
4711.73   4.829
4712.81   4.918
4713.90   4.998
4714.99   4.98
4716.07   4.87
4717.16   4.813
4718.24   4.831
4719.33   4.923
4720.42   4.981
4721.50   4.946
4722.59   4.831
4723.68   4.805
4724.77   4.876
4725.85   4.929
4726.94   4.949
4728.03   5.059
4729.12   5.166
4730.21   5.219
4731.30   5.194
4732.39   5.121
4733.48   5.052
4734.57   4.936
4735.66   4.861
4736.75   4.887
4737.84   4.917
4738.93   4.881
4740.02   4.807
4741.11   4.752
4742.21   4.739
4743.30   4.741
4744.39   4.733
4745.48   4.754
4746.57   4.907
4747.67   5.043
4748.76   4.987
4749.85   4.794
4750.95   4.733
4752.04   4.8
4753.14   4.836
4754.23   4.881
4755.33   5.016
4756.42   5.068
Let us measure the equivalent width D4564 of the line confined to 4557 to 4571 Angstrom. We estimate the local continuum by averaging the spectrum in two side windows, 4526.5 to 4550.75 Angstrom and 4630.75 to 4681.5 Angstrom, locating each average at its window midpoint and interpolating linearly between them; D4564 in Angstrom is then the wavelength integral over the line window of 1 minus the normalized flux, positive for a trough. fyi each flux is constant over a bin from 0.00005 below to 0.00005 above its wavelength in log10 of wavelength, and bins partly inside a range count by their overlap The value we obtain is 2.7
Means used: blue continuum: 5.31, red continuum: 4.49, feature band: 4.14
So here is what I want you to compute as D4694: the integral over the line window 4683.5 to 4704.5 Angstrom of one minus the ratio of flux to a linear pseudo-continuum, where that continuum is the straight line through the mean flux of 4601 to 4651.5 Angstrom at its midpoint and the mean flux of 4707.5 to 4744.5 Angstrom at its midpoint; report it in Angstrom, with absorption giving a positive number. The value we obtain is 0.2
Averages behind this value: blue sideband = 4.66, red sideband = 4.91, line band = 4.78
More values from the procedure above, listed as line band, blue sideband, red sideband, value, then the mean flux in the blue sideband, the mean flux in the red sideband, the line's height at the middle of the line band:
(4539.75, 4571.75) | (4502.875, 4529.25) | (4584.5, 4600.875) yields 4.0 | 5.55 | 4.91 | 5.22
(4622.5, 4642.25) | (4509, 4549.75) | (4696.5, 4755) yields 1.9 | 5.43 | 4.9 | 5.15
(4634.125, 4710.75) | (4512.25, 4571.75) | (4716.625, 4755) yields 5.3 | 4.99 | 4.91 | 4.93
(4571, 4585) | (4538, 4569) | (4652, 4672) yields 0.7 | 4.65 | 4.39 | 4.59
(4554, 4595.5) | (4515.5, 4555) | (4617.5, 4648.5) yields 5.4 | 5.32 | 4.64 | 5.04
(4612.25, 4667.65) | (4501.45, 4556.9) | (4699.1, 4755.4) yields 5.7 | 5.34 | 4.9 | 5.09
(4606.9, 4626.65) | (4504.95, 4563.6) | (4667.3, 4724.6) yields 1.0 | 5.2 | 4.74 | 4.97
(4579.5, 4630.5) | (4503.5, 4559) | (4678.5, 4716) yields 2.7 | 5.26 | 4.77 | 5.04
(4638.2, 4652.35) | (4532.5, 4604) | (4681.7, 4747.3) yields 0.8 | 4.71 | 4.85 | 4.78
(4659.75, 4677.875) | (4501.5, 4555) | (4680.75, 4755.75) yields 2.1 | 5.41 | 4.85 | 4.99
